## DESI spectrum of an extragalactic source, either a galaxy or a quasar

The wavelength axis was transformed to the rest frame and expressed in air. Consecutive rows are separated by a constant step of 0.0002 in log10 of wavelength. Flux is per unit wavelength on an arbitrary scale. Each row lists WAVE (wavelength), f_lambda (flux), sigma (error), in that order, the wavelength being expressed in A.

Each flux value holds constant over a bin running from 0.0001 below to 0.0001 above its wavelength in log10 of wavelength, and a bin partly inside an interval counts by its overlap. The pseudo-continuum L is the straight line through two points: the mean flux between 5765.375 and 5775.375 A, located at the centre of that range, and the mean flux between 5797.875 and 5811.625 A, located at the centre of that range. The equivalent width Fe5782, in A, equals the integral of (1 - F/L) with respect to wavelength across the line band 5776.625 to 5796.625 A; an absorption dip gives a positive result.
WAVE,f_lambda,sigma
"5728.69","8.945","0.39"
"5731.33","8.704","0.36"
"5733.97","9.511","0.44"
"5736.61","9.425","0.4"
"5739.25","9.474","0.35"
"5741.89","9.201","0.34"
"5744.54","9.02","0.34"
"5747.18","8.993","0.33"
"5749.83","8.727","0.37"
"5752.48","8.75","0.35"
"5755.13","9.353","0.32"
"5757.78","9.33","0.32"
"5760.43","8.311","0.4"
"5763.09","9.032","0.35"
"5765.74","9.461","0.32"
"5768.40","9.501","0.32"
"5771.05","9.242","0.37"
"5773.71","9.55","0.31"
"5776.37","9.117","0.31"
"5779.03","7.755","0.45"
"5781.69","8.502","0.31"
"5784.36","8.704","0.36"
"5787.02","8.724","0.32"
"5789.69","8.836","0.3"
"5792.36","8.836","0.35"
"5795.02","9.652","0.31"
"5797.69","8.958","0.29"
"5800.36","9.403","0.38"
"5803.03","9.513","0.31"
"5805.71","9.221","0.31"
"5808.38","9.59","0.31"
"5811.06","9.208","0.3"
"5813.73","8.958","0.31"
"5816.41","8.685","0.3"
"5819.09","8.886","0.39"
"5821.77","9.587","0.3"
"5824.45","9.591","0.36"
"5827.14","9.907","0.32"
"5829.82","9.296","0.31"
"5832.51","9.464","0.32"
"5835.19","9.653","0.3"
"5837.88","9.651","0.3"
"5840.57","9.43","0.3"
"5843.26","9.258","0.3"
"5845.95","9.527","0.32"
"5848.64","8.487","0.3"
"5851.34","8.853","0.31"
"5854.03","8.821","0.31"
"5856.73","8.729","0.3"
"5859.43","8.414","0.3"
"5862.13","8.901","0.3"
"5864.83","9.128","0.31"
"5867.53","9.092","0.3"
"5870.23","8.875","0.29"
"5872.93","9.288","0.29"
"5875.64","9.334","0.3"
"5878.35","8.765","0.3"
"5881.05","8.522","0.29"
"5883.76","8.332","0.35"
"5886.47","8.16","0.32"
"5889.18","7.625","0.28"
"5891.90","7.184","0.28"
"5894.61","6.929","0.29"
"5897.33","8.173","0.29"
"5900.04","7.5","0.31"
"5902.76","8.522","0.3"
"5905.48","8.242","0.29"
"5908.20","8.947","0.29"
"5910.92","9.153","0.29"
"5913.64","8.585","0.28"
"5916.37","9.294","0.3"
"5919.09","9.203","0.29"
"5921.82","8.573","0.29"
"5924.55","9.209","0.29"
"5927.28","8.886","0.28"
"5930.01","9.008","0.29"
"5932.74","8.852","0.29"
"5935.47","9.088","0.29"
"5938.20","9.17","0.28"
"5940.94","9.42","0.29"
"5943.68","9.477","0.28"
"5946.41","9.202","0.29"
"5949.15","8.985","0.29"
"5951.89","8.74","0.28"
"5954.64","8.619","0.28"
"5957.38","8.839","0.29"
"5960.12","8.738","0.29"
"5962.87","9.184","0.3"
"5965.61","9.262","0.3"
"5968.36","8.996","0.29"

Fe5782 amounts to 1.4 A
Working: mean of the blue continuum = 9.43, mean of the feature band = 8.74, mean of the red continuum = 9.36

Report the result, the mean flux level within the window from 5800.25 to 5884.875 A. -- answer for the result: 9.13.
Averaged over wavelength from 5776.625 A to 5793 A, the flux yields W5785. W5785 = 8.58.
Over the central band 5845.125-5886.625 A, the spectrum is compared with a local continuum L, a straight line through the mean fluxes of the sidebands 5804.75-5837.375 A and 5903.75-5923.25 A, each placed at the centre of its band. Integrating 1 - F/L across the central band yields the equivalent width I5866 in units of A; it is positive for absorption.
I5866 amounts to 1.23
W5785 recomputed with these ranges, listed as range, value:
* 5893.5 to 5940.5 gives 8.69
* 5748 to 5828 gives 9.09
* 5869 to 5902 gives 8.23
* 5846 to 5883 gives 8.88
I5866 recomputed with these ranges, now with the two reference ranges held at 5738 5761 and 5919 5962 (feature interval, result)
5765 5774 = -0.4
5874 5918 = 3.2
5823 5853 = -1.2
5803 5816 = -0.3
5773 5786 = 0.5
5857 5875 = 0.1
